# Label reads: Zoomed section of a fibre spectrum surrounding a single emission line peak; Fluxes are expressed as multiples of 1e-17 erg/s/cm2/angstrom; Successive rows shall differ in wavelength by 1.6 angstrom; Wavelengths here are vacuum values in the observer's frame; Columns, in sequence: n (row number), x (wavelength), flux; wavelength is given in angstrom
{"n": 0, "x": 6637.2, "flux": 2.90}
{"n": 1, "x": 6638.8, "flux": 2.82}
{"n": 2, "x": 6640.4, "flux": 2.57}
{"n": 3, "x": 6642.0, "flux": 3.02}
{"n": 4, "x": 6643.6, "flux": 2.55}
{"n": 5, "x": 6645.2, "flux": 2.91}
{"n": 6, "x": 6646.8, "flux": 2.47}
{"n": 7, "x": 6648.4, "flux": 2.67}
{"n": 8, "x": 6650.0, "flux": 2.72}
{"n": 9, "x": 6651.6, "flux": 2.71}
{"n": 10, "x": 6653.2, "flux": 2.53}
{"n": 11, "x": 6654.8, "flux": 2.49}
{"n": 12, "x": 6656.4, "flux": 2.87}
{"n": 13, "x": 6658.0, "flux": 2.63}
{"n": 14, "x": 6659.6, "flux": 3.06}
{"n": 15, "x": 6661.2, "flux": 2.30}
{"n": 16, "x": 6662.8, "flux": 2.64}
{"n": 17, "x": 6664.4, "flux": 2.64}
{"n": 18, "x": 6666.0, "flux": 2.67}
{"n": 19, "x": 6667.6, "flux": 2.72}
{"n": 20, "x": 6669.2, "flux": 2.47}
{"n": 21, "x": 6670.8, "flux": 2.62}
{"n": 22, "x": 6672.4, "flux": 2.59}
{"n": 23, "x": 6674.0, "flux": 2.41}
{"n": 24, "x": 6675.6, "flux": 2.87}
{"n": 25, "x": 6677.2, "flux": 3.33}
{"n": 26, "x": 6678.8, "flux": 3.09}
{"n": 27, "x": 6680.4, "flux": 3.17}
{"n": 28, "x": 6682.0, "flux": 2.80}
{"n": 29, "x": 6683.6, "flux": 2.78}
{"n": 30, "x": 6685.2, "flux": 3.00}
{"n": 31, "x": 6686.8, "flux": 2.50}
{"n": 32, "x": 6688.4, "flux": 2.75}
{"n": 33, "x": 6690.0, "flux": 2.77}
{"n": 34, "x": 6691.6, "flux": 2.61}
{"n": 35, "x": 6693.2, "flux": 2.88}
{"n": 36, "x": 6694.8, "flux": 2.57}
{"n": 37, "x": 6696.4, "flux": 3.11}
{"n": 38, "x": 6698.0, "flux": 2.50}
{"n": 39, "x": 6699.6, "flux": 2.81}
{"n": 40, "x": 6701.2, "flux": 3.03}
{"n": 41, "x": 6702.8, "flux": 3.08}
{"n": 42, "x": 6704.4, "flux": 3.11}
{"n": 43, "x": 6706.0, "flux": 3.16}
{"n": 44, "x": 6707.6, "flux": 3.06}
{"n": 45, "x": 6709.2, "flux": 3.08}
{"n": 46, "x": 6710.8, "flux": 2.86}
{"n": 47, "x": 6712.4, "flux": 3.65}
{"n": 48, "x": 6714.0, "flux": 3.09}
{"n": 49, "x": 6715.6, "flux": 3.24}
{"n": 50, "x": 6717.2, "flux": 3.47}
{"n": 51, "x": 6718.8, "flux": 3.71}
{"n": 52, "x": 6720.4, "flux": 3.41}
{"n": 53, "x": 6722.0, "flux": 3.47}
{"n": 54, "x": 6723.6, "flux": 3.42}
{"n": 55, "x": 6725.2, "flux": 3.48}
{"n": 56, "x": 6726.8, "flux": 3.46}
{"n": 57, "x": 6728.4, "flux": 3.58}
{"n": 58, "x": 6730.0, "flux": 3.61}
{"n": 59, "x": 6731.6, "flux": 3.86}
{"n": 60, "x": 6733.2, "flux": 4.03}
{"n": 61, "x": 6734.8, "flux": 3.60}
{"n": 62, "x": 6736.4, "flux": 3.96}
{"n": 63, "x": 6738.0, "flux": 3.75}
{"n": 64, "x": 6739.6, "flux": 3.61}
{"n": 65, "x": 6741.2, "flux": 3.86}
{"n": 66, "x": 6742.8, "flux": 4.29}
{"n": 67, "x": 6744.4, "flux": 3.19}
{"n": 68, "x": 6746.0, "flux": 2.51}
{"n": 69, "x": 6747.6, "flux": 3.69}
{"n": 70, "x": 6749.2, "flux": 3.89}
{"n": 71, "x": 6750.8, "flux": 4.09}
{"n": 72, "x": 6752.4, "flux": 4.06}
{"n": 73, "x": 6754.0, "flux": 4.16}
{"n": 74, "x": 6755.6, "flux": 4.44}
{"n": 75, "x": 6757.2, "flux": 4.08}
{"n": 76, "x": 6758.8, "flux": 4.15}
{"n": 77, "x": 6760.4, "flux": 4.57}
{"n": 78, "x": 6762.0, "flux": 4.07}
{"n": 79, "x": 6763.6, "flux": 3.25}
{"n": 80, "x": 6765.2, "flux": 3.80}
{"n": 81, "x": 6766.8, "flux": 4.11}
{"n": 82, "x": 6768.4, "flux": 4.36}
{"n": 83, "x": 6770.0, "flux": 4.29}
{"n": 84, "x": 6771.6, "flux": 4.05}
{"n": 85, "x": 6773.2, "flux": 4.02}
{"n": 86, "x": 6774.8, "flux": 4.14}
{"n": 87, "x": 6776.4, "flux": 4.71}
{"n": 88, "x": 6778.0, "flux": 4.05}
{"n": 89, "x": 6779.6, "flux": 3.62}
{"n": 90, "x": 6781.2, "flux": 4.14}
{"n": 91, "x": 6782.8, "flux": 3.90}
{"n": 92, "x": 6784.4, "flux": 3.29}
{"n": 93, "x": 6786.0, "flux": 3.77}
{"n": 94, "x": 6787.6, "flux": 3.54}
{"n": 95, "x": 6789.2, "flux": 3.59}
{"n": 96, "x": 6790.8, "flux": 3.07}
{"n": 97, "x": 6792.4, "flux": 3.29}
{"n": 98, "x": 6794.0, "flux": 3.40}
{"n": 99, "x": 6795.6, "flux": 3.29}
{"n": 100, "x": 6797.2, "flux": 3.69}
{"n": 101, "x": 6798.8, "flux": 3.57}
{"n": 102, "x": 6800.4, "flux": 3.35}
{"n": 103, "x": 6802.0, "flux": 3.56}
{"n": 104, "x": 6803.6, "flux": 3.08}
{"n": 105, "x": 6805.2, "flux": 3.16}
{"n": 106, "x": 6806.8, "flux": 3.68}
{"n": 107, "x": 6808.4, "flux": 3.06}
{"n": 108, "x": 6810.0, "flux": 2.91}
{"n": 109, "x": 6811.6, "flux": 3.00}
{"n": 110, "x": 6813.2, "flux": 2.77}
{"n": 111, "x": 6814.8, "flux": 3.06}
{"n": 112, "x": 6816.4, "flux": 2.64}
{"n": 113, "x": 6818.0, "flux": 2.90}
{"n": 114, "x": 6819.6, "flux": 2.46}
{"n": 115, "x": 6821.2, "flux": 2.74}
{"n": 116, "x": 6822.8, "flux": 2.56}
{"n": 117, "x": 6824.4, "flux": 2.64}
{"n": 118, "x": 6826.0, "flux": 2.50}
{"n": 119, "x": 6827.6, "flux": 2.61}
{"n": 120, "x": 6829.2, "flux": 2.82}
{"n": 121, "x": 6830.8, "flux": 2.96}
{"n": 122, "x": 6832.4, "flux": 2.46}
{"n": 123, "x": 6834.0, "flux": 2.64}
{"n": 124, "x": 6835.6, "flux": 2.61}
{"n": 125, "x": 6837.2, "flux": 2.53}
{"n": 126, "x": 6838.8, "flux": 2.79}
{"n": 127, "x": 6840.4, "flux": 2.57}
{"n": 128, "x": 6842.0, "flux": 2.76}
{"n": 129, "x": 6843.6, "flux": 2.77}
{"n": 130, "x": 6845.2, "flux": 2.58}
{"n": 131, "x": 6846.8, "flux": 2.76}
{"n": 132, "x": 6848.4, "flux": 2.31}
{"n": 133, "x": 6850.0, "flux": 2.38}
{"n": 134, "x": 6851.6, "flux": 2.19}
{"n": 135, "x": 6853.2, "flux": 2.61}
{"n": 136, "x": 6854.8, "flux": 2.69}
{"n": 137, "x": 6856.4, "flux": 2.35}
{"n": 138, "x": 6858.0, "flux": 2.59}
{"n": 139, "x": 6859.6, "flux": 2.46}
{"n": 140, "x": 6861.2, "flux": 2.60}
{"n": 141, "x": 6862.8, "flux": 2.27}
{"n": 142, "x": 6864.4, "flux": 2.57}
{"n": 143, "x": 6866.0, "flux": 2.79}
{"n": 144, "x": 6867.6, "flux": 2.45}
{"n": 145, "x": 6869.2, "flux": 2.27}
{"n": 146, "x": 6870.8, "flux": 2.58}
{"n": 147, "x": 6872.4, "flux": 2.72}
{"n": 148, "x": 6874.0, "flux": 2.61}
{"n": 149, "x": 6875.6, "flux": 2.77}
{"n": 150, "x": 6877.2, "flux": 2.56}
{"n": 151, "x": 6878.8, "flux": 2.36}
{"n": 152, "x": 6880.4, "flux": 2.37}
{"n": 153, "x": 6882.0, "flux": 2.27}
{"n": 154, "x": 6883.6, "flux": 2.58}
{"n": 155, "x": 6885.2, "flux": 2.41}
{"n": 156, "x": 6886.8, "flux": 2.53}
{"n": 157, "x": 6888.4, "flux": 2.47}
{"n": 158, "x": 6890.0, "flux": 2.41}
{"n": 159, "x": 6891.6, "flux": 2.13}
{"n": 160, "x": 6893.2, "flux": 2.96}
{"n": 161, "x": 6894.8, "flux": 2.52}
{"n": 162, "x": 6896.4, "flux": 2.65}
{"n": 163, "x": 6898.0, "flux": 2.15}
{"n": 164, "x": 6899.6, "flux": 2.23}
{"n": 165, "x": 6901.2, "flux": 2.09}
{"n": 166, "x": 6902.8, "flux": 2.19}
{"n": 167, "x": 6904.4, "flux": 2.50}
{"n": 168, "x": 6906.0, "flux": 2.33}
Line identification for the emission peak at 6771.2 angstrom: Mg II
